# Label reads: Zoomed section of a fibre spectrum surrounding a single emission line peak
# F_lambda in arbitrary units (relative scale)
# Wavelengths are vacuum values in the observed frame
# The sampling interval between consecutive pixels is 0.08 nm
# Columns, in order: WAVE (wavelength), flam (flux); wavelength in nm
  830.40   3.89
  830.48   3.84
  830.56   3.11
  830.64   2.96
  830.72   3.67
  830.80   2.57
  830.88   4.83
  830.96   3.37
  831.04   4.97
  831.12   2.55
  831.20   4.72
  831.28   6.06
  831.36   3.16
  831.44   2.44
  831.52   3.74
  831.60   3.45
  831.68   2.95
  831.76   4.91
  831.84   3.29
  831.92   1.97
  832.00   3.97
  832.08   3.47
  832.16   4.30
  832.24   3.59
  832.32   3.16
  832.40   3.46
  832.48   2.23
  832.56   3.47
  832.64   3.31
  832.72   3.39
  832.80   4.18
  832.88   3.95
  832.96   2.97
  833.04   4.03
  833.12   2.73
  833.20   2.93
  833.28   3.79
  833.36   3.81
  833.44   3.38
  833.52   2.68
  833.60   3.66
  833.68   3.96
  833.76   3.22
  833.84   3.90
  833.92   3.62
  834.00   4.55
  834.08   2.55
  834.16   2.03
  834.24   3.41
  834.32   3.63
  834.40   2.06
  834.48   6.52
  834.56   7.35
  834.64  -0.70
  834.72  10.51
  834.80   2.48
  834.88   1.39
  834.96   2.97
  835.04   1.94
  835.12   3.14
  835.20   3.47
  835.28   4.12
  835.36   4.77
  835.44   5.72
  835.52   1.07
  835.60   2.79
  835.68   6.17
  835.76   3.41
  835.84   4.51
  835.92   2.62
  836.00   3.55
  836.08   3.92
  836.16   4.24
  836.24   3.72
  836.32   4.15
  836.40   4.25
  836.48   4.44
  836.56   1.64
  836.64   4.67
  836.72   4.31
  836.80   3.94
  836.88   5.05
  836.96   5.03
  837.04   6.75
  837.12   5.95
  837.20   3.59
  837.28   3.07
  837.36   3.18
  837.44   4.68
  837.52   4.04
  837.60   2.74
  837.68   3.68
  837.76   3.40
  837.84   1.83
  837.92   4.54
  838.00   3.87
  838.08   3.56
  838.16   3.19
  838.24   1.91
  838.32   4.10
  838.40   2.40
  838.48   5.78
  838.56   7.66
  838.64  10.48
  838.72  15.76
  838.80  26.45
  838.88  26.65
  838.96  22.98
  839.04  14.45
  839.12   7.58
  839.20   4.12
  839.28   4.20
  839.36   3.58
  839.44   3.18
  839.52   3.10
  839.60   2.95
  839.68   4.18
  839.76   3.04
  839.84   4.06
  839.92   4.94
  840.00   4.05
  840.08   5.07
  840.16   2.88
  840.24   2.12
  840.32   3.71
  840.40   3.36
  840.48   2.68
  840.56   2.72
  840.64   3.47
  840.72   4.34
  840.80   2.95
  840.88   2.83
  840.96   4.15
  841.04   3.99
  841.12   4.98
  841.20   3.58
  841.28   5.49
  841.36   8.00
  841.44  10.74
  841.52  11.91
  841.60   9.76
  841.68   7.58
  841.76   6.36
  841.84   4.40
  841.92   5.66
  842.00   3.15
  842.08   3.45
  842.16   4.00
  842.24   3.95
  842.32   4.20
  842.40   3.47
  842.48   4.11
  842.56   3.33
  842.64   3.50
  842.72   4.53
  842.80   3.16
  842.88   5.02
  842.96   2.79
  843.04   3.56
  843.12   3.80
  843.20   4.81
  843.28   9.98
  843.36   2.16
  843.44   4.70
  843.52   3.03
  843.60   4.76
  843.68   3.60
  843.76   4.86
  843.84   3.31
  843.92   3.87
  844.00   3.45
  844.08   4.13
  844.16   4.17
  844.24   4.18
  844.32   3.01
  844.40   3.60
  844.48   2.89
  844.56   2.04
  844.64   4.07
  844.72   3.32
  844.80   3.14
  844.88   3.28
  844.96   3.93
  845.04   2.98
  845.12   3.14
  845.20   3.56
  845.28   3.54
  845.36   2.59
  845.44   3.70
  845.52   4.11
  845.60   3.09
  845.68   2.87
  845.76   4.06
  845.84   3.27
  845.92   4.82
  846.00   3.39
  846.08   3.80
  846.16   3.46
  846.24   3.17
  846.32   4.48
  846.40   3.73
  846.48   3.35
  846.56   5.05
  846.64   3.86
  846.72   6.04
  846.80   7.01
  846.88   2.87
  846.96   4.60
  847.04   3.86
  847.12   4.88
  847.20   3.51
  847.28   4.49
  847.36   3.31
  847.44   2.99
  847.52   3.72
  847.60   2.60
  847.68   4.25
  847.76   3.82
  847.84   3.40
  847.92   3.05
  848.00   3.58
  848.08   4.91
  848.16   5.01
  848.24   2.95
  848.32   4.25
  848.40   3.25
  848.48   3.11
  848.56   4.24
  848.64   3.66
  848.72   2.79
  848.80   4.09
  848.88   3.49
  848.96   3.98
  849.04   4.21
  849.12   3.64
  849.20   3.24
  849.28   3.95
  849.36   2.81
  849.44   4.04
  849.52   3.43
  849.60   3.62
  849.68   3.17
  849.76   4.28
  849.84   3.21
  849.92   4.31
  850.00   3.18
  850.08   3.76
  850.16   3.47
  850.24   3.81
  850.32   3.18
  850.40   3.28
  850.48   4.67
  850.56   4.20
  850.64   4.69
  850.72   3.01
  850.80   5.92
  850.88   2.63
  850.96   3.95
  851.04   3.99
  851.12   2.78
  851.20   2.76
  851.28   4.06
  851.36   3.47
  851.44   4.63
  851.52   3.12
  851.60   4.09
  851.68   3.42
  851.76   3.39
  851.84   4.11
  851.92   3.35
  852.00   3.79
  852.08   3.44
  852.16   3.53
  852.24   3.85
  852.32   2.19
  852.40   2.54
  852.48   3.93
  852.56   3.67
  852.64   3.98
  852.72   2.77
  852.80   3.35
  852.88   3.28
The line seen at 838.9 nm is H-alpha 6563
